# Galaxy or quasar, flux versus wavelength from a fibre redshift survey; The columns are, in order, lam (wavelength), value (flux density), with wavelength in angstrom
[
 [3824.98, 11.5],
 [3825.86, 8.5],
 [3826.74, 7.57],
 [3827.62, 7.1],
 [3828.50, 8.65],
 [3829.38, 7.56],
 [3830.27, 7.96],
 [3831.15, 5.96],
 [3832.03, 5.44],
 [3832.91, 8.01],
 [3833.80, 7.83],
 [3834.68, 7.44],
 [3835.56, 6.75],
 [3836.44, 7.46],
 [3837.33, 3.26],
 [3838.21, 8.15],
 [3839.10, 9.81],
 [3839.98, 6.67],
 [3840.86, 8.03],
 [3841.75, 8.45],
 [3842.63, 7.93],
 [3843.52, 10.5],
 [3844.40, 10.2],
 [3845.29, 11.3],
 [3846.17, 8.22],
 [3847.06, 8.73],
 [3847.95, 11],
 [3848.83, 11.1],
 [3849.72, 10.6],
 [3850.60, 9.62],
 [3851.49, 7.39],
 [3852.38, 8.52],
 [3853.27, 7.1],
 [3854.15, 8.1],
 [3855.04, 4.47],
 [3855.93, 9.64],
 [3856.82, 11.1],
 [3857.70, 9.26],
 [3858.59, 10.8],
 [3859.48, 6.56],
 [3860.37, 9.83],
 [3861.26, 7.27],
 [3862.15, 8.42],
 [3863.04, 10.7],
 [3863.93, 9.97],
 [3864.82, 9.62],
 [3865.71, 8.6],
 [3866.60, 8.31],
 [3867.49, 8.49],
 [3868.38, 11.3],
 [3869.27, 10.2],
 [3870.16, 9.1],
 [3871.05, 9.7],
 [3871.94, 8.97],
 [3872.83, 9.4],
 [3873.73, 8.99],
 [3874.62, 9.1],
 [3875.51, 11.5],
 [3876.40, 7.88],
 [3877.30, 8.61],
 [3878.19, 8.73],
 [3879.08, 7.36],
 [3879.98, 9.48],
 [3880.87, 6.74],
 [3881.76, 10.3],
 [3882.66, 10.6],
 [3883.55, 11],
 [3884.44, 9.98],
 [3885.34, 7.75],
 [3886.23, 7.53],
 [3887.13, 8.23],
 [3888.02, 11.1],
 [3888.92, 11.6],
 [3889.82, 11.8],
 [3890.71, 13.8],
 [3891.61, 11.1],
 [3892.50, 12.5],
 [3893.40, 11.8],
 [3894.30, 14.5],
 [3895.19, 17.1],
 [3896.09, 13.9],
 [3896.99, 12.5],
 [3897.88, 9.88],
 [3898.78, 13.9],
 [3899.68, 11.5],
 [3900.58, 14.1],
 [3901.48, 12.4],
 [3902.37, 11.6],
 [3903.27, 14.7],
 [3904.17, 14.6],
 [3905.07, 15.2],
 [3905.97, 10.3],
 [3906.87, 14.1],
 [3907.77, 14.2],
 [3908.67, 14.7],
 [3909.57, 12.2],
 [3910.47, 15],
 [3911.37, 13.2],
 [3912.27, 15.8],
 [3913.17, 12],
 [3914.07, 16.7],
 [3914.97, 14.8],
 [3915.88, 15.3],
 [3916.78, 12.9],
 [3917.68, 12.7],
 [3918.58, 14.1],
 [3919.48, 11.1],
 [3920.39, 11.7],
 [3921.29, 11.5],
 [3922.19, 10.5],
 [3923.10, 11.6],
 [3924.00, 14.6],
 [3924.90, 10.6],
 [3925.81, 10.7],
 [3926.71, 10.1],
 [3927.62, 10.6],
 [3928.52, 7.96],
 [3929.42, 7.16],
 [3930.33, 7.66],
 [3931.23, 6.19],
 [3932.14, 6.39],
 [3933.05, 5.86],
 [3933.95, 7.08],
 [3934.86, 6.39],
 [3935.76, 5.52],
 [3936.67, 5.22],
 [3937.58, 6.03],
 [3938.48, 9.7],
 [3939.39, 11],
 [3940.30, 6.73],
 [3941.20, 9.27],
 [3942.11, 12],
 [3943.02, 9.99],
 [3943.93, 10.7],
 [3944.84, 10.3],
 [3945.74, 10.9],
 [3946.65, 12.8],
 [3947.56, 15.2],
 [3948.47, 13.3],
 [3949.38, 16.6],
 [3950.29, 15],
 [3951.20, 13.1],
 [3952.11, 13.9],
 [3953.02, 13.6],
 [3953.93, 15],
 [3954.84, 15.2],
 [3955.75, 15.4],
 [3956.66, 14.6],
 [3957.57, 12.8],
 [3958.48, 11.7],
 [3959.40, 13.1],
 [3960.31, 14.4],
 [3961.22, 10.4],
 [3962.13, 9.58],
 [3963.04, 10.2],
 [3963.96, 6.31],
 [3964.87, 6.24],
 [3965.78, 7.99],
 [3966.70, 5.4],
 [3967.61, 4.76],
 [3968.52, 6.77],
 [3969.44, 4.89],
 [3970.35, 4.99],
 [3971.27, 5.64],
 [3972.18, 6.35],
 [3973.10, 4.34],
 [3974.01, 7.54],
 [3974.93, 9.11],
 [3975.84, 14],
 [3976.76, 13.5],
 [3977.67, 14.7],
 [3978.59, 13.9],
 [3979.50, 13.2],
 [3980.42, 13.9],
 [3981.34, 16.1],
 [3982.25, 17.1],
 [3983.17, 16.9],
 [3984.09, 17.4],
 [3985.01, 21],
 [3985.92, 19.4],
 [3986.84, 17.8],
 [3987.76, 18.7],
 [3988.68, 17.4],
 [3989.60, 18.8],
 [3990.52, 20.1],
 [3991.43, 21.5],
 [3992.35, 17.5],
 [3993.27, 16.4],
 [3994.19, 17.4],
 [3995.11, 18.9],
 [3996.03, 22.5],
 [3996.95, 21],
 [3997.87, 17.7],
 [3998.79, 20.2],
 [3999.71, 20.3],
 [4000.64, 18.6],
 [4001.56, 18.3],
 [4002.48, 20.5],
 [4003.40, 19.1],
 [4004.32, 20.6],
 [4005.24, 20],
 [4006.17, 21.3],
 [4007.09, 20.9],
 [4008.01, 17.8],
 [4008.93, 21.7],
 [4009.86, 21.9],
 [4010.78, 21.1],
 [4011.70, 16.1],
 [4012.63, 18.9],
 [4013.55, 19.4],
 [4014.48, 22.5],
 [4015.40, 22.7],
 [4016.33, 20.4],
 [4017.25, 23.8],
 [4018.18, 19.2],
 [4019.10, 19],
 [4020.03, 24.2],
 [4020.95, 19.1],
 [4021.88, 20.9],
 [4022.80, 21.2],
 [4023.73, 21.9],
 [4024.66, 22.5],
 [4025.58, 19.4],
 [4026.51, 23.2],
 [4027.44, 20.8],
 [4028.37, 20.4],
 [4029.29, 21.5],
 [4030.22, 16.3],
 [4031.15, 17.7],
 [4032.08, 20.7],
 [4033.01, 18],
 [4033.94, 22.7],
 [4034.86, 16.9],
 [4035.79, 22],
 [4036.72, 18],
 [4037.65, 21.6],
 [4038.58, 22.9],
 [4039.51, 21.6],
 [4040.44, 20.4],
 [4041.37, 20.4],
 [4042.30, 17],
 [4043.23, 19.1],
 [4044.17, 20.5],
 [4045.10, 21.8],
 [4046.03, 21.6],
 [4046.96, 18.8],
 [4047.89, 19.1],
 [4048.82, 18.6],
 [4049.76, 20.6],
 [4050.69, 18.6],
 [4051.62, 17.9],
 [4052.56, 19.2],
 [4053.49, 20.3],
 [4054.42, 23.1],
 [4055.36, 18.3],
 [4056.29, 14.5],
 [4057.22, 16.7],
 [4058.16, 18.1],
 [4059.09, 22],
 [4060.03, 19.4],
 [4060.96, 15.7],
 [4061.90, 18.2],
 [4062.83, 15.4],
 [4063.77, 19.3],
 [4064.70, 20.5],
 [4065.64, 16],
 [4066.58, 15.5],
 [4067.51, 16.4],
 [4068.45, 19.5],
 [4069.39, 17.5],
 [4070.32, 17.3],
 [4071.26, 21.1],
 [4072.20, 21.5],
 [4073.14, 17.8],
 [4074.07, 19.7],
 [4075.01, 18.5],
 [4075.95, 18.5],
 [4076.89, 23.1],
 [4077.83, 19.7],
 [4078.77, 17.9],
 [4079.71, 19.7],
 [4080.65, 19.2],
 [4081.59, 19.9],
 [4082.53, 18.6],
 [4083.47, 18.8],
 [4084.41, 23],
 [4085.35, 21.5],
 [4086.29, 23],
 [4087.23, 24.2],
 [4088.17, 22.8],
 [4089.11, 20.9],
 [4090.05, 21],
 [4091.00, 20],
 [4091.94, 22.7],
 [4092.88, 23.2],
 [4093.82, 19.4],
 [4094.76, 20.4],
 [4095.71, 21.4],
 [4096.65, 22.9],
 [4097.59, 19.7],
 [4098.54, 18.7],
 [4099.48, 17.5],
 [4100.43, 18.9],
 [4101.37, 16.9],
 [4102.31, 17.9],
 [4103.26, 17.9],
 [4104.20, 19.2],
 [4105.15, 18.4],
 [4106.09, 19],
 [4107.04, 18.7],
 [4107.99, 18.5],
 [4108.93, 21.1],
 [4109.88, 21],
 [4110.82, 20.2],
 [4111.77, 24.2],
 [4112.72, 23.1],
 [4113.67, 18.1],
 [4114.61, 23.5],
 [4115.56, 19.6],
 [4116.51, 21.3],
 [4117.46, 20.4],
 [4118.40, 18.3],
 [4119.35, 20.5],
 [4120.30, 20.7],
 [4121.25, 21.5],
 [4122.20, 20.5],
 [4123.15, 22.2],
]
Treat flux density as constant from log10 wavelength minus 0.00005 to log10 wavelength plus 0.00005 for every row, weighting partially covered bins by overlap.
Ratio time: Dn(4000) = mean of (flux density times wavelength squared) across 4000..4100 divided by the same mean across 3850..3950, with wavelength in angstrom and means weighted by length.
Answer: 2.02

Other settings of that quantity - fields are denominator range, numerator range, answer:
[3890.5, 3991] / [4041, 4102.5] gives 1.74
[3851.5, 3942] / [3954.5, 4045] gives 1.71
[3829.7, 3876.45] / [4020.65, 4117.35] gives 2.54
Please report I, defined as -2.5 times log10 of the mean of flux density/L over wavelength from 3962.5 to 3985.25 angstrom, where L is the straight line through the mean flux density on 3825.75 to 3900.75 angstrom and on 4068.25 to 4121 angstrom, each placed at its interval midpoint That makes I 0.373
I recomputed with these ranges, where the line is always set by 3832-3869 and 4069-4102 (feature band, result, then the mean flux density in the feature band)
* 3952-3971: 0.342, 10.2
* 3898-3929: -0.098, 12.8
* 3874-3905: -0.056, 11.2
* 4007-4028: -0.228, 20.8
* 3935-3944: 0.472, 8.45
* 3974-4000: -0.118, 17.2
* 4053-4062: 0.010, 18.7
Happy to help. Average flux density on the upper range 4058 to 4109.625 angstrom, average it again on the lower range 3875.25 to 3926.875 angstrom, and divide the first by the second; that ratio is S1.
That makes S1 1.63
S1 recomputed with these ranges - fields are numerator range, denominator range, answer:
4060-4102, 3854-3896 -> 2.00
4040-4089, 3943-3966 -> 1.57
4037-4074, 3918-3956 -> 1.79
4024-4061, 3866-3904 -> 1.84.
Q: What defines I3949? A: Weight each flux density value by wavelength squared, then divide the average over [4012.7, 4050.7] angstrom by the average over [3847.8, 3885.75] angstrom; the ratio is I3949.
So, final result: 2.4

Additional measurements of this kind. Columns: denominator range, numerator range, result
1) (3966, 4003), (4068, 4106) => 1.41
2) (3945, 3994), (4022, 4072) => 1.55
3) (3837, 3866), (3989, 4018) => 2.43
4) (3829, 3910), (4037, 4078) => 2.12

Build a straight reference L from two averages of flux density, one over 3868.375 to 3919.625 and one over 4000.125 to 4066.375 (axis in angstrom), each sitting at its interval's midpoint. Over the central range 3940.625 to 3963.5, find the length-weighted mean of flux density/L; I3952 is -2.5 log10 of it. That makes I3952 0.19 mag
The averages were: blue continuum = 11.8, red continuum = 19.8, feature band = 12.7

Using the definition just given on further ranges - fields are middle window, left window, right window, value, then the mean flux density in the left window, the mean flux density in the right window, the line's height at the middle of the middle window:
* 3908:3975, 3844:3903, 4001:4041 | 0.35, 10.1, 20.4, 14.8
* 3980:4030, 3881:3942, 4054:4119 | -0.25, 11.2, 19.7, 15.7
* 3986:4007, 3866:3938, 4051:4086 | -0.24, 10.9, 18.9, 15.4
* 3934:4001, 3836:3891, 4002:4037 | 0.29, 9.12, 20.4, 16.6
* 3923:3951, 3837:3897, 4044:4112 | 0.30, 9.58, 19.6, 12.9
